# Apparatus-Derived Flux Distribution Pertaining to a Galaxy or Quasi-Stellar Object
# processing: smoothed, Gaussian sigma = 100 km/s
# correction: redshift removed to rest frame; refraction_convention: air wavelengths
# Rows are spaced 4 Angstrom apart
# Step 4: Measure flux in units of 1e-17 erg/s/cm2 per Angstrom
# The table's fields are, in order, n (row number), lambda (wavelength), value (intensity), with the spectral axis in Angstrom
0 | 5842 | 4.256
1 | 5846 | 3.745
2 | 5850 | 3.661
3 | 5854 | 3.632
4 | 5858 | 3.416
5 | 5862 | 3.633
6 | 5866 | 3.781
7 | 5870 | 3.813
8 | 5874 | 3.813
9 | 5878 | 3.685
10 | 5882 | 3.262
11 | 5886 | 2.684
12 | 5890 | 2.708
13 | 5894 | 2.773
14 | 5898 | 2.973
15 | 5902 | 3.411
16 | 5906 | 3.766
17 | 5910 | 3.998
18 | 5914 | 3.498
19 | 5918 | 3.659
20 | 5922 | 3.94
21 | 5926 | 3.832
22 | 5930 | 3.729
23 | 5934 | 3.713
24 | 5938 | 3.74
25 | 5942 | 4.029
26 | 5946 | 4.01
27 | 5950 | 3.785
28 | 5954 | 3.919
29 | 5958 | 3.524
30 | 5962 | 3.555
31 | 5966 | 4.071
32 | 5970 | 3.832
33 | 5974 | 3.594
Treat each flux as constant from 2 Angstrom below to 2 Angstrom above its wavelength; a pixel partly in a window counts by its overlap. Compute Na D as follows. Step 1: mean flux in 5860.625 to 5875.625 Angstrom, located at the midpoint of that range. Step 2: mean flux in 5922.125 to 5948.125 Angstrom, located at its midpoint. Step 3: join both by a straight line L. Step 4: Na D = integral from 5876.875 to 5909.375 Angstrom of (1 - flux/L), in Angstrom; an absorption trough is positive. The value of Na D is 5.3 Angstrom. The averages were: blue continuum 3.76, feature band 3.18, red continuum 3.85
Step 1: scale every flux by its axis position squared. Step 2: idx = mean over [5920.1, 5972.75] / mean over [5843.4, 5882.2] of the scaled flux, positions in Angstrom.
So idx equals 1.1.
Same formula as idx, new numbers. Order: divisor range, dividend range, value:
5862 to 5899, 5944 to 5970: 1.18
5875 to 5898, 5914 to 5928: 1.25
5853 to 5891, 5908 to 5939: 1.11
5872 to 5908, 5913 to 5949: 1.19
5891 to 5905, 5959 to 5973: 1.26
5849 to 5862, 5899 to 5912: 1.04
